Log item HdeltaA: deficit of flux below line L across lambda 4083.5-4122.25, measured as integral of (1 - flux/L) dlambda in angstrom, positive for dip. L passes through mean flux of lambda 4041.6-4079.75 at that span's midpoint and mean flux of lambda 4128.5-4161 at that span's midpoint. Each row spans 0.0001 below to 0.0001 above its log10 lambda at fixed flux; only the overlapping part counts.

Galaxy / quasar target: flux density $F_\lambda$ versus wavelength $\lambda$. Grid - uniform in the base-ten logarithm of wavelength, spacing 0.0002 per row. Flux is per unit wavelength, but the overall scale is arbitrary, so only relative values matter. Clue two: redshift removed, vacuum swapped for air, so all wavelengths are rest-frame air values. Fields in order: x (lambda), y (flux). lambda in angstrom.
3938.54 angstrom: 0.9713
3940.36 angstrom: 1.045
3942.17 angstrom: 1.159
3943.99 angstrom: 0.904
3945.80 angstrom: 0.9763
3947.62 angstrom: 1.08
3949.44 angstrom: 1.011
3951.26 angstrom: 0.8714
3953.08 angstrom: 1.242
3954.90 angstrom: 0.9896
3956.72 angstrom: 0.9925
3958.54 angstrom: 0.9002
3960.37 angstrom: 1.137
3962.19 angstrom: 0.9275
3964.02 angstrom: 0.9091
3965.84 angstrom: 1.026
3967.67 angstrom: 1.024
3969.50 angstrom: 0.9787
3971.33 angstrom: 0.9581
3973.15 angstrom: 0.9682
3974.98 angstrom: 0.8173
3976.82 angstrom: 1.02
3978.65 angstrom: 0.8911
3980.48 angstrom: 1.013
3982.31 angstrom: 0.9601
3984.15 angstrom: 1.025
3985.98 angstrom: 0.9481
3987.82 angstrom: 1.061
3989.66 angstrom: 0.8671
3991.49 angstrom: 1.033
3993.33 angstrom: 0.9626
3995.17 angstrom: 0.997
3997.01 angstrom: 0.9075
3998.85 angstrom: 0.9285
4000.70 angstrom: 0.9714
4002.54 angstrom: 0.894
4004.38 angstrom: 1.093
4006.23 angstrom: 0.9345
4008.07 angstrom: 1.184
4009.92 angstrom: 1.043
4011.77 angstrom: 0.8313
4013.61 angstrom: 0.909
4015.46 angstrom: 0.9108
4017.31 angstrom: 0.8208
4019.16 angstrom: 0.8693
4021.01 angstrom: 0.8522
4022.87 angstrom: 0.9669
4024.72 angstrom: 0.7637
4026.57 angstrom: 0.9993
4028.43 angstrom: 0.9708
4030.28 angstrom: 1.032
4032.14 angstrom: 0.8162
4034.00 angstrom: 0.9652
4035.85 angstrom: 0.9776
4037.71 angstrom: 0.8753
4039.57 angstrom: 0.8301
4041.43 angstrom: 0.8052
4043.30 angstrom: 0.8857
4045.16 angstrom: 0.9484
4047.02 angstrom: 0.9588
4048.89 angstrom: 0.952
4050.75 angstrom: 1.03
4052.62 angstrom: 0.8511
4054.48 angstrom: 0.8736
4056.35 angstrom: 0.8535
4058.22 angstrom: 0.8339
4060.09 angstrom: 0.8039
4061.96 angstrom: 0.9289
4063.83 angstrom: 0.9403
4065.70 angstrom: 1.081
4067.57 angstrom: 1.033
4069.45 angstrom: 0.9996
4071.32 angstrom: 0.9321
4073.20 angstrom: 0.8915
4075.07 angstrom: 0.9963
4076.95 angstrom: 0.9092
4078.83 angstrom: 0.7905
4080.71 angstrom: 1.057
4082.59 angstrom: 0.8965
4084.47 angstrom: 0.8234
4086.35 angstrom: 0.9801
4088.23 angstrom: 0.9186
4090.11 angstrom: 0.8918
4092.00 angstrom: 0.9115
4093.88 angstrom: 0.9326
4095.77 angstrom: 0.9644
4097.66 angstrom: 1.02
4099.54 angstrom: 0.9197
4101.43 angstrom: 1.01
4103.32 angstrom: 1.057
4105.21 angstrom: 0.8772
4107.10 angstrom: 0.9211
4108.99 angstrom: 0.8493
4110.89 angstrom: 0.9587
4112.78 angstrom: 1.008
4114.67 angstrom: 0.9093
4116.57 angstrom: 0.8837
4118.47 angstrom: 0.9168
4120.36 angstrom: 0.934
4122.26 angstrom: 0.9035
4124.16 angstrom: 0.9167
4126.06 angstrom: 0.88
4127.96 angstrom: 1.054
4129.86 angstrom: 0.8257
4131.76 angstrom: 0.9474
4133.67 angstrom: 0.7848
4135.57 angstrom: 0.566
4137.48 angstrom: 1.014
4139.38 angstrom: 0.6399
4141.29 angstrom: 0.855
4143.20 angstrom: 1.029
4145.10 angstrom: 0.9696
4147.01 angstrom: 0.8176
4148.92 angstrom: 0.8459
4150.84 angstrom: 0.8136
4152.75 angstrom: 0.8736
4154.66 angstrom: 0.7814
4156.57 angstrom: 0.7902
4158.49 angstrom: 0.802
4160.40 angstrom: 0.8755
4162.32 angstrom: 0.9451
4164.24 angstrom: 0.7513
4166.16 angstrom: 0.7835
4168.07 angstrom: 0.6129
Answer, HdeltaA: -2.3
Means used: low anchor 0.922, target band 0.934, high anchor 0.84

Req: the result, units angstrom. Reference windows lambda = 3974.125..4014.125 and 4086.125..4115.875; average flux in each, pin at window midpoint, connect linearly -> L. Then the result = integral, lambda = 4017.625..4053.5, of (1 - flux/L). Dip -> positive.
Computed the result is 1.8 angstrom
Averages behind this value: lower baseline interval 0.969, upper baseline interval 0.944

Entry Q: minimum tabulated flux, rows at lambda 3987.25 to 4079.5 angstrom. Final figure 0.7637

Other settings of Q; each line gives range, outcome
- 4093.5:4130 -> 0.8257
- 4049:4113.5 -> 0.7905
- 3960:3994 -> 0.8173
